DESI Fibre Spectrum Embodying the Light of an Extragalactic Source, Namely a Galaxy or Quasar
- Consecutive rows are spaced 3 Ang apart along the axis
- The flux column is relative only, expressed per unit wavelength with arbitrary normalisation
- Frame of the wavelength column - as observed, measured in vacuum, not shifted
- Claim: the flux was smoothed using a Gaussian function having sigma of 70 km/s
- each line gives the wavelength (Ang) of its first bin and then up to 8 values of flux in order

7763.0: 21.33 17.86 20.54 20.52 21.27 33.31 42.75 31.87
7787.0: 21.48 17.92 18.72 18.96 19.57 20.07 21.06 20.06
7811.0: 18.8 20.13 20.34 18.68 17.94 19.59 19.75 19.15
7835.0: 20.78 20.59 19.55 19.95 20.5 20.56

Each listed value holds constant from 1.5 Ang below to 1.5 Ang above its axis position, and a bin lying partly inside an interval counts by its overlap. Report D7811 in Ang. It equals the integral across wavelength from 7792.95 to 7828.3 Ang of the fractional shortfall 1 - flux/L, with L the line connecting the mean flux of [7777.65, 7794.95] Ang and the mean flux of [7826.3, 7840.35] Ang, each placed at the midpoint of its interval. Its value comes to 5.7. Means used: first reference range 27.1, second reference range 20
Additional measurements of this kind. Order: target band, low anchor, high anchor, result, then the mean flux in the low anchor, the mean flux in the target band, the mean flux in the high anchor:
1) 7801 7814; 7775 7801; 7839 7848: 1.9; 25.2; 20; 20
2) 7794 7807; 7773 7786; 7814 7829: 2.8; 31.4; 19.9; 19.3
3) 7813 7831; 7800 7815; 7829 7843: 0.6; 20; 19.4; 20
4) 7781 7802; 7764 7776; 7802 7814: -3.0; 20.1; 22.8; 20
